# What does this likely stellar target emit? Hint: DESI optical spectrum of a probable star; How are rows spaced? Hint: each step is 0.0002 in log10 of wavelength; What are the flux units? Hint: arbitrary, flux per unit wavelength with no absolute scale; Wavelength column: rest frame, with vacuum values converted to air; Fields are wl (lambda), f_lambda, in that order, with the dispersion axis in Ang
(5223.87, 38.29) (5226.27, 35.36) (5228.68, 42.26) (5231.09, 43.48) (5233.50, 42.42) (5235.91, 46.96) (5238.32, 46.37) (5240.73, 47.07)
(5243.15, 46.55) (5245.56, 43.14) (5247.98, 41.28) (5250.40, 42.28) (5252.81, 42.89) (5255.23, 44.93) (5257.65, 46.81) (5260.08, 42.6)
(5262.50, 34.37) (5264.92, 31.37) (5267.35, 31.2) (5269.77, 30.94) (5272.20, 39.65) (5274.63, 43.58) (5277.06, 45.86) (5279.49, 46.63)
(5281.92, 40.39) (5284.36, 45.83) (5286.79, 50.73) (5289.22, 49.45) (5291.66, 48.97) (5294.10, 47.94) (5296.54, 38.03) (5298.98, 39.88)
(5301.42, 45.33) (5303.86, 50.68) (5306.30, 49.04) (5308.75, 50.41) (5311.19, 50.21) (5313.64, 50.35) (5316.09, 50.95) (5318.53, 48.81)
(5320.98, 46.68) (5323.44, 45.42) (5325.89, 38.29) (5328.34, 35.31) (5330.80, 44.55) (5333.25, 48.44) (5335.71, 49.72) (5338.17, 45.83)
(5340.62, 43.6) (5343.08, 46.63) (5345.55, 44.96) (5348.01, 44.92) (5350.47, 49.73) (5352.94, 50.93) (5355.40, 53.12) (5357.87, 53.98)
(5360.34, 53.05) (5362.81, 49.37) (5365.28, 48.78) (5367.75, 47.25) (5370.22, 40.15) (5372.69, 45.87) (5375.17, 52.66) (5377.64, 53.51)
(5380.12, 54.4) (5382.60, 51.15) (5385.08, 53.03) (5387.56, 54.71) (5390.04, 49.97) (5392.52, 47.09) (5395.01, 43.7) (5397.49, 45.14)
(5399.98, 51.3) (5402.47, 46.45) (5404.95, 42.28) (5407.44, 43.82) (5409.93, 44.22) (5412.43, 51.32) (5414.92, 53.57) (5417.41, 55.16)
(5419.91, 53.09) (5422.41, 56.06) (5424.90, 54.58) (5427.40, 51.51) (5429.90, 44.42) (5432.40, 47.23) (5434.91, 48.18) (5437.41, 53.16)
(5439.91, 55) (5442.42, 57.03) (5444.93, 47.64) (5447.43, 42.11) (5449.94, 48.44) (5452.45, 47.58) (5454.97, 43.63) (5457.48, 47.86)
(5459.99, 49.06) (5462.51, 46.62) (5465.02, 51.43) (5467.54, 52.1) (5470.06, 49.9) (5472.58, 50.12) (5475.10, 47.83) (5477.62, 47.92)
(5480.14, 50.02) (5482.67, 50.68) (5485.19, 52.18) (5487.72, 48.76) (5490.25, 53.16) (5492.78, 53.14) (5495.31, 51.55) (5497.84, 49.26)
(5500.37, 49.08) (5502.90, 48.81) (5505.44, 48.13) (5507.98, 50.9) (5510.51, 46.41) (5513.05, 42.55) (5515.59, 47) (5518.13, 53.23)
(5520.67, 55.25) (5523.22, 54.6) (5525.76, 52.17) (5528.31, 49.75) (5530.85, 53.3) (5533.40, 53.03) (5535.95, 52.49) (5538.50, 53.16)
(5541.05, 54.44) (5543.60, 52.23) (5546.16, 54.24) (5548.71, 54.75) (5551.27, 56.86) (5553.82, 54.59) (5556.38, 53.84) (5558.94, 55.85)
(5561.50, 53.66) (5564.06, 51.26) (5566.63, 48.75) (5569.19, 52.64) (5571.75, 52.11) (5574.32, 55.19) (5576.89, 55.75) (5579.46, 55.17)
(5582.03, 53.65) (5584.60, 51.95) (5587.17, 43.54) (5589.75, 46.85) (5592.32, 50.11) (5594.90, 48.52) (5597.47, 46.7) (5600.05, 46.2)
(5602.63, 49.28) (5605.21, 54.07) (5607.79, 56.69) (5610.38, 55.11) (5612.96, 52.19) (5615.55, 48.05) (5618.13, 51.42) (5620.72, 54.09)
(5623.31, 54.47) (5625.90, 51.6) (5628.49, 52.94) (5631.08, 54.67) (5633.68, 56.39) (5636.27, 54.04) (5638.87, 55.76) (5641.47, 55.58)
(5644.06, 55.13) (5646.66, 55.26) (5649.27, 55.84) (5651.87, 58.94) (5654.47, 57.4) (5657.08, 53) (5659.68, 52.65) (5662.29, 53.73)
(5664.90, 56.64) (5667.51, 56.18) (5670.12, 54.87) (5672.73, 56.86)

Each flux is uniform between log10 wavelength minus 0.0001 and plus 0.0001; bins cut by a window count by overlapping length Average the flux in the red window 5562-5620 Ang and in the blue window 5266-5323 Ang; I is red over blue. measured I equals 1.13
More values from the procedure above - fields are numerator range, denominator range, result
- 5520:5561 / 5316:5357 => 1.16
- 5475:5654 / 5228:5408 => 1.14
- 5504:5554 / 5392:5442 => 1.05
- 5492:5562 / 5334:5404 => 1.06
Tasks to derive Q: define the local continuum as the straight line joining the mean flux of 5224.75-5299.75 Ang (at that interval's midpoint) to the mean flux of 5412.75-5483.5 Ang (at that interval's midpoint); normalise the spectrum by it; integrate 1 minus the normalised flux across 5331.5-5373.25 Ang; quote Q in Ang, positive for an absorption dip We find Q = -1.64 Ang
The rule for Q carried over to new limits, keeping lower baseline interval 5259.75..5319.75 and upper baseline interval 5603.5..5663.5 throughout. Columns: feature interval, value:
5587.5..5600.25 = 1.3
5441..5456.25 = 0.3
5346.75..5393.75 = -3.7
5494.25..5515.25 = 0.9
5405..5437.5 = -1.4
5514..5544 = -0.7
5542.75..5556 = -0.7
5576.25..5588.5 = 0.2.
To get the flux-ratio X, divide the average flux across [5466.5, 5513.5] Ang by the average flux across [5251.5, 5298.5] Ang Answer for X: 1.2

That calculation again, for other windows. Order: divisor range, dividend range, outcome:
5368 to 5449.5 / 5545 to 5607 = 1.05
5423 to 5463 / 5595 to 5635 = 1.06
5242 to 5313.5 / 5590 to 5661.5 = 1.22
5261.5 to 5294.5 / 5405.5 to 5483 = 1.19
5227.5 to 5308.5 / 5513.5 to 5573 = 1.22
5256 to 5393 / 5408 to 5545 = 1.09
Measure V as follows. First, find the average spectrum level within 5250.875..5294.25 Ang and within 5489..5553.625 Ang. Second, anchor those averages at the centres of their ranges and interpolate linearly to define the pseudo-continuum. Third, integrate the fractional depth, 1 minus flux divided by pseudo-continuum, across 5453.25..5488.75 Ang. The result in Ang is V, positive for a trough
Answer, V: 0.4 Ang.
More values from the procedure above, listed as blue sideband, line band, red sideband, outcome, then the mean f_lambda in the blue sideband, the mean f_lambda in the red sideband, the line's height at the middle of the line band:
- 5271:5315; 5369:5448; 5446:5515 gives -3.10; 46.3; 48.8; 47.9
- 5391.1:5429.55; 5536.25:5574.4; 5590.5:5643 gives -1.54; 49.2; 52.4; 51.4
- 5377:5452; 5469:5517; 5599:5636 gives 1.57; 49.9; 52.7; 51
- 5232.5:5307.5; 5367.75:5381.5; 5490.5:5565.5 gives -0.68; 43.3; 51.9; 46.8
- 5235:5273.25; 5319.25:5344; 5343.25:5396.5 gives 1.19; 41.1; 49.6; 46.8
